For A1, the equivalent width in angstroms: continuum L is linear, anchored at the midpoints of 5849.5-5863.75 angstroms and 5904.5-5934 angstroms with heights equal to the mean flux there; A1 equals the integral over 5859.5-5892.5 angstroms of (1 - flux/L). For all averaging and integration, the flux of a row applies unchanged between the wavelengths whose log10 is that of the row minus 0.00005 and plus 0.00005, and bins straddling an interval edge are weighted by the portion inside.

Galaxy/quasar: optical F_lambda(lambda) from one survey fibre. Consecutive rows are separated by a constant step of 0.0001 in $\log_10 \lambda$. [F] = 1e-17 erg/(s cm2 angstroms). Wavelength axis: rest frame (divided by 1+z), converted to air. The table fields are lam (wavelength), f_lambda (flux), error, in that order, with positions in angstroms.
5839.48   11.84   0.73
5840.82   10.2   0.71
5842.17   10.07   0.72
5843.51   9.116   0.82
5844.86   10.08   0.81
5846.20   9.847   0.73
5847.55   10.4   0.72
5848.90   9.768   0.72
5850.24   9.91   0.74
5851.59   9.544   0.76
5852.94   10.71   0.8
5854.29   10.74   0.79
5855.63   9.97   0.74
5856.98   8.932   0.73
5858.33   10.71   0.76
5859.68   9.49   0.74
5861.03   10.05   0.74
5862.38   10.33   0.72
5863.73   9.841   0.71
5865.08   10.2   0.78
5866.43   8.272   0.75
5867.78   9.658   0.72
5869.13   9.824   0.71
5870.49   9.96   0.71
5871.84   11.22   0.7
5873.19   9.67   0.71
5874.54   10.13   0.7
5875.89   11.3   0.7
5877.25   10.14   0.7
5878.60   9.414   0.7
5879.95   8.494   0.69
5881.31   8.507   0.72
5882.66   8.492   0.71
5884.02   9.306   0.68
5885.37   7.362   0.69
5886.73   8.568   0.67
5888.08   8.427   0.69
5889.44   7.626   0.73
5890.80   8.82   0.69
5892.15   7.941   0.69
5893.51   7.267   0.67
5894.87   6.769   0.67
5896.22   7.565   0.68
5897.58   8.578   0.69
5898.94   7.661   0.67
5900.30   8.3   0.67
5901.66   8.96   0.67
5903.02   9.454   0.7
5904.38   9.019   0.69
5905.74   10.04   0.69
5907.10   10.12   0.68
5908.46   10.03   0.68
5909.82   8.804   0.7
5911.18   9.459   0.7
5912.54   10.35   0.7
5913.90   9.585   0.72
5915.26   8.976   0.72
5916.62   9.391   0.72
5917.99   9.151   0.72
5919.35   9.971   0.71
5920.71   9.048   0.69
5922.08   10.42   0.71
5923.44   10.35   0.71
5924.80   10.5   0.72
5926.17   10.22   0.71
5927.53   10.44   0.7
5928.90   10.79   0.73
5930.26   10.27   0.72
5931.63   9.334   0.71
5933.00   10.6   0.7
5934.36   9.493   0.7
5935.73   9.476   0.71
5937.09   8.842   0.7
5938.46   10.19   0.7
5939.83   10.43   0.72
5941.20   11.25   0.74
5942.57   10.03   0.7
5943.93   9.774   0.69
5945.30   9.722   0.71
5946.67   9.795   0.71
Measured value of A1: 2.2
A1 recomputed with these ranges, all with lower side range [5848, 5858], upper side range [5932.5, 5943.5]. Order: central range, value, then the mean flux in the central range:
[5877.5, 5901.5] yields 4.2 angstroms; 8.23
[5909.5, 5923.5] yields 0.6 angstroms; 9.58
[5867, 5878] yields -0.2 angstroms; 10.2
